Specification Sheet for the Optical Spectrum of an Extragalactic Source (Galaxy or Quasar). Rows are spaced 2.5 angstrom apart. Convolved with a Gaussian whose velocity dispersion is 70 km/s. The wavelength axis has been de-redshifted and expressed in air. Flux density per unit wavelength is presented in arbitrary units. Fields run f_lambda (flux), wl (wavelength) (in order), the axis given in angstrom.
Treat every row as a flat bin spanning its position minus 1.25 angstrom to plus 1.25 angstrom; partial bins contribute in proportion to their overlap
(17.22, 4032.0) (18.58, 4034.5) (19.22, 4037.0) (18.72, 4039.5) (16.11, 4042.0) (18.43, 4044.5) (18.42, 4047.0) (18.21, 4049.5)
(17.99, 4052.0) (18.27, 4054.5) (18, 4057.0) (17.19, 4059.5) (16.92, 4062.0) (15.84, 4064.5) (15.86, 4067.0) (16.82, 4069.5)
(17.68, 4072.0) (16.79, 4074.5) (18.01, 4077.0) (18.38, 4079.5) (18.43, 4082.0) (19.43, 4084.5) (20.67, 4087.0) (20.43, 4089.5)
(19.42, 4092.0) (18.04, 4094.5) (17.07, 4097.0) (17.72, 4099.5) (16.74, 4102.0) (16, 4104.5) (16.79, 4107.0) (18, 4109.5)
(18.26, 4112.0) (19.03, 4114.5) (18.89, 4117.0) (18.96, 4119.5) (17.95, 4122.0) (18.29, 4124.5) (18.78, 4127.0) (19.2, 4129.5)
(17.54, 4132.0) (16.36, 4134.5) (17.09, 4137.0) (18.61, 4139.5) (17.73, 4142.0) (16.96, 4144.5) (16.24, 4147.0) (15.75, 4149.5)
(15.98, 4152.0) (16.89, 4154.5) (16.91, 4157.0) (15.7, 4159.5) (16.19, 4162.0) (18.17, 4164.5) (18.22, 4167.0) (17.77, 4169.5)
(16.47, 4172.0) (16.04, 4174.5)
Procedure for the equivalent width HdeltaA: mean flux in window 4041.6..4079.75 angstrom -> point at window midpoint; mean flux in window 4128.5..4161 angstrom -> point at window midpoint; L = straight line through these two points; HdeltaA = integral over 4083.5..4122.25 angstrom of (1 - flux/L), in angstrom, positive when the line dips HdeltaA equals -2.6 angstrom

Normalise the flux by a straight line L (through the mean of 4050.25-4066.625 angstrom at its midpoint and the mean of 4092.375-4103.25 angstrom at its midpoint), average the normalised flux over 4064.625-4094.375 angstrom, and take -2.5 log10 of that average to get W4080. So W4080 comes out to -0.05 mag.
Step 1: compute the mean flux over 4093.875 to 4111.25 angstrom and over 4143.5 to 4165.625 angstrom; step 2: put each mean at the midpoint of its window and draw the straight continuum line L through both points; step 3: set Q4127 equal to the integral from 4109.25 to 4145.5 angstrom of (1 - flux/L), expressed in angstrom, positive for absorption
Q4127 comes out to -2.7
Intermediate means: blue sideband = 17.2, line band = 18.1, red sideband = 16.5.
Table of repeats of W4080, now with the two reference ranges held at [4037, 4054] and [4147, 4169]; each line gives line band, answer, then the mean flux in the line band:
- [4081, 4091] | -0.13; 19.8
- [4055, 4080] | 0.04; 17.1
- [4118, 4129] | -0.09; 18.6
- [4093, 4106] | 0.02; 17.2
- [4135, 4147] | -0.03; 17.4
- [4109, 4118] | -0.08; 18.6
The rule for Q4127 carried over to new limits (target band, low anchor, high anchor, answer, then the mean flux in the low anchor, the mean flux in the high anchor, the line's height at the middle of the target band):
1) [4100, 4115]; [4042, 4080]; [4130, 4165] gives -0.2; 17.5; 16.9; 17.2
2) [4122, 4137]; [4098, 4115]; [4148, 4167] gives -0.8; 17.4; 16.6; 17.1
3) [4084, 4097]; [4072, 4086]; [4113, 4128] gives -0.7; 18.2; 18.6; 18.3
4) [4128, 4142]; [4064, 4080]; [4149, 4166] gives -0.9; 17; 16.6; 16.7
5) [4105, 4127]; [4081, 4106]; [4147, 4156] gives -0.9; 18.4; 16.2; 17.5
